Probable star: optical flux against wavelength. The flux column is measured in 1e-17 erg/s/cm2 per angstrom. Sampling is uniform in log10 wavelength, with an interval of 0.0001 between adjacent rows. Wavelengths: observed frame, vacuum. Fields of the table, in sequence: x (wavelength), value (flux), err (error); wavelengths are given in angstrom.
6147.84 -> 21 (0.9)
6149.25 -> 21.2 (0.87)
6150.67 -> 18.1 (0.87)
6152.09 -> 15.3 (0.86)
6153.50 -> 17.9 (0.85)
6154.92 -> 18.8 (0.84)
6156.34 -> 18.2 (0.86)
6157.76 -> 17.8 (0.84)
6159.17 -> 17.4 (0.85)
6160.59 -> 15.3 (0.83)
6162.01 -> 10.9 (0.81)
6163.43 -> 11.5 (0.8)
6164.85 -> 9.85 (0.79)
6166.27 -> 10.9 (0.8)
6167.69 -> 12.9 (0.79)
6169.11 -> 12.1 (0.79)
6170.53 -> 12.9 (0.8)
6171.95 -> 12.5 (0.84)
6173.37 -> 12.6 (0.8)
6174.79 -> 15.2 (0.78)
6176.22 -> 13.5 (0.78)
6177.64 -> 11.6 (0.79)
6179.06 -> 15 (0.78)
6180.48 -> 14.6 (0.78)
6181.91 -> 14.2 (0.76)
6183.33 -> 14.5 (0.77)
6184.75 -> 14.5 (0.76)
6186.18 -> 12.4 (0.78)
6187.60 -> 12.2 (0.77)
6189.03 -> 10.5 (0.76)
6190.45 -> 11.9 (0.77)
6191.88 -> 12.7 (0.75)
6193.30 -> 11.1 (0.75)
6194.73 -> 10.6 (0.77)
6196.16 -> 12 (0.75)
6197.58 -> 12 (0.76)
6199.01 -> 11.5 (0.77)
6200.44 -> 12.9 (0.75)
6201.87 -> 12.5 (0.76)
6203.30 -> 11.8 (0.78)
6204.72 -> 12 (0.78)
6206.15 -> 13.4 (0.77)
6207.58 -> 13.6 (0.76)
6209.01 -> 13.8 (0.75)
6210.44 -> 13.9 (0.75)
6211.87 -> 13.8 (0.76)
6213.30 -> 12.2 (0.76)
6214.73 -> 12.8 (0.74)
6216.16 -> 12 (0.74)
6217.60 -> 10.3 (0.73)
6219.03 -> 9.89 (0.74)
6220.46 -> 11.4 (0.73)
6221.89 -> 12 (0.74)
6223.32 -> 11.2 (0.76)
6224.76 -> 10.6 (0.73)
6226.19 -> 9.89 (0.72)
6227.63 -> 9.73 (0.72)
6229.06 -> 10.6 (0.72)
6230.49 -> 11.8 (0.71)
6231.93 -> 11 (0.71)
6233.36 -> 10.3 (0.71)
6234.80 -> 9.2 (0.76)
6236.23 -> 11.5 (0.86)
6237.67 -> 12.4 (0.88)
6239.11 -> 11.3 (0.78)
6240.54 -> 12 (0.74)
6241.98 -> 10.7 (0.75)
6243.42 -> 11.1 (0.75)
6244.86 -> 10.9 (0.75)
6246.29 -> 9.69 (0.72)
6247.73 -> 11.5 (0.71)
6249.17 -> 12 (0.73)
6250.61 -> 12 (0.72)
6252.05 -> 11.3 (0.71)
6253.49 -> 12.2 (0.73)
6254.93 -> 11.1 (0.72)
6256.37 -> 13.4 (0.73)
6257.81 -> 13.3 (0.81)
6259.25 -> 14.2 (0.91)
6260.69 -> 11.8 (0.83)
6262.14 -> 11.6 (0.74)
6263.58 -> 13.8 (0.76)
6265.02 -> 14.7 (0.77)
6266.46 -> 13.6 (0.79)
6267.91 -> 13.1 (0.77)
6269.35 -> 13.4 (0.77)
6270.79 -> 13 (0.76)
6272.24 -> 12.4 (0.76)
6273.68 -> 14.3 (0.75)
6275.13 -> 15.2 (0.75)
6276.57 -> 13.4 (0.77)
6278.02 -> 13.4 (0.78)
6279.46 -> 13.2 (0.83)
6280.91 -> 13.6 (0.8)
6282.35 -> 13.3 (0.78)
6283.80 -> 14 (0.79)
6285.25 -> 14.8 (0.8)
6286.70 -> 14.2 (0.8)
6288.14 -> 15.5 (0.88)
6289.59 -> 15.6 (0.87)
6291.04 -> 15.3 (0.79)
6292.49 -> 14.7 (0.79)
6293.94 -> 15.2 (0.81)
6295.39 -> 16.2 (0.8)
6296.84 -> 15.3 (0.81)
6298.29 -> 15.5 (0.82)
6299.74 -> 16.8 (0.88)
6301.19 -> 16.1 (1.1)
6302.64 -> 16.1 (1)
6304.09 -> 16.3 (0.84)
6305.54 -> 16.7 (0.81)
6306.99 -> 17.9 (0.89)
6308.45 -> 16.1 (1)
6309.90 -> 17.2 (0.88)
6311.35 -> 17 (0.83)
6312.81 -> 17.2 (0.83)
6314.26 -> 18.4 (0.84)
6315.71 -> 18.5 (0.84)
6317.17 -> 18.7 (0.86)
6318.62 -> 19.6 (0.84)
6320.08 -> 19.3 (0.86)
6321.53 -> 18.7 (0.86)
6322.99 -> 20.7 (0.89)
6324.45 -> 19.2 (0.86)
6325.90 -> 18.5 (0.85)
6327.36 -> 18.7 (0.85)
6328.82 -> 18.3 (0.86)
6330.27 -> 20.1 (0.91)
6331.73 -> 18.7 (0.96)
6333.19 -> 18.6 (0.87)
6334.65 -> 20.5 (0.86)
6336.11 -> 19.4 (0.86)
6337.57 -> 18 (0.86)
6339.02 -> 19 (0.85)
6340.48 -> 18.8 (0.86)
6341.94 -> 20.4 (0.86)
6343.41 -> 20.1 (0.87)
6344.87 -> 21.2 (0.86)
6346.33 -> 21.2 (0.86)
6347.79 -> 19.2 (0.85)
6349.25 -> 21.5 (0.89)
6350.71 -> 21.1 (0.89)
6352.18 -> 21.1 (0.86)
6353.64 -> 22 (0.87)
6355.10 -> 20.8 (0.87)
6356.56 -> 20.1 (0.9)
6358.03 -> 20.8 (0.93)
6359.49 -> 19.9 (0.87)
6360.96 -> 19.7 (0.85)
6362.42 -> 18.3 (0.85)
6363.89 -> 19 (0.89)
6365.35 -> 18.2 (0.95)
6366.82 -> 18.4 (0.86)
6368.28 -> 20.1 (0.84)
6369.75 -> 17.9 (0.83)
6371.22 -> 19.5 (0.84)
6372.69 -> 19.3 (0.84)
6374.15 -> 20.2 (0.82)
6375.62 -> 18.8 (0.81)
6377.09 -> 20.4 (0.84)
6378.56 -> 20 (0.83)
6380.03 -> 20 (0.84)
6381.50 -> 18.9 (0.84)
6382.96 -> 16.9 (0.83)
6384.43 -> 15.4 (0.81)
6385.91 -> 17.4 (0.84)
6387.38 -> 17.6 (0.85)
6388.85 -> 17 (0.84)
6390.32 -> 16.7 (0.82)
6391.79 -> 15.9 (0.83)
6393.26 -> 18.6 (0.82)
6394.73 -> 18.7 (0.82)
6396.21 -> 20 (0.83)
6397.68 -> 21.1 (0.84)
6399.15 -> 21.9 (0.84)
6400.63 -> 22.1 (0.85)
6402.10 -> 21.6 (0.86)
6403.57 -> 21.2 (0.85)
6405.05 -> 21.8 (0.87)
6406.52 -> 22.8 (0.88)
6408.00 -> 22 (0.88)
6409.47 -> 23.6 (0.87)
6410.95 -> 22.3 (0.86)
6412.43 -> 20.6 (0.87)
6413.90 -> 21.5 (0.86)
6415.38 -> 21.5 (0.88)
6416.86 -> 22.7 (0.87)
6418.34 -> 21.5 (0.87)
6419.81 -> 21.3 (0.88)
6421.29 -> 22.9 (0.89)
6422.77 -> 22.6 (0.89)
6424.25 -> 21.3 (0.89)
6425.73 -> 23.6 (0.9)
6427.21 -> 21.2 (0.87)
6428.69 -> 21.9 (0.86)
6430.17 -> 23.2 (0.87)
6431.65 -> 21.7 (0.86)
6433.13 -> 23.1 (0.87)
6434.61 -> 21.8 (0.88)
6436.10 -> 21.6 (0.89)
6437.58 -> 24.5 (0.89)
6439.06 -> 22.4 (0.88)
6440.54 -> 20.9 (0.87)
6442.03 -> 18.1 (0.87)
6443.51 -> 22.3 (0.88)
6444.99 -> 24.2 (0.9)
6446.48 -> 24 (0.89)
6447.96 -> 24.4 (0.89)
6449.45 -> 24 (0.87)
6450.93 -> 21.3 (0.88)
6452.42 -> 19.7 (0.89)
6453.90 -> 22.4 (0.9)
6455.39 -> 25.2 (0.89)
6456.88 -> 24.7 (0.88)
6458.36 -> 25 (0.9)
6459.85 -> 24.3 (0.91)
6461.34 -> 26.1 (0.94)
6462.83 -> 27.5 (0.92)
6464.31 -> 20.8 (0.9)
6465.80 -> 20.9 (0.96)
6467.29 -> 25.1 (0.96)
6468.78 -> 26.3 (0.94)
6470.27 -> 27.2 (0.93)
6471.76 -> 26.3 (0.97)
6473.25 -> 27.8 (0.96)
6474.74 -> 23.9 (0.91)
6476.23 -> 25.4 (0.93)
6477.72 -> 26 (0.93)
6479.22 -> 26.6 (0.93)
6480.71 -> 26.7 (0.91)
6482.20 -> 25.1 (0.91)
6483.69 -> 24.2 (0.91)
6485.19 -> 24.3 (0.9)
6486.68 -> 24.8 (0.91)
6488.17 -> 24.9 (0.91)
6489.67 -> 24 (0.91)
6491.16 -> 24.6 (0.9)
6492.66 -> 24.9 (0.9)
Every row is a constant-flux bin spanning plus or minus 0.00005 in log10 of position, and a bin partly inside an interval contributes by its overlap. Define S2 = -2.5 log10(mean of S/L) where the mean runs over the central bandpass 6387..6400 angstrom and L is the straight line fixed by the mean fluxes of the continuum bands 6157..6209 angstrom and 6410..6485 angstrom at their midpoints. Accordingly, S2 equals 0.14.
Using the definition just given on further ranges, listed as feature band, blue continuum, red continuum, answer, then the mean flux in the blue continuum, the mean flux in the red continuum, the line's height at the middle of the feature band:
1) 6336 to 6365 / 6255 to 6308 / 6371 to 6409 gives -0.14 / 14.4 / 19.5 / 17.6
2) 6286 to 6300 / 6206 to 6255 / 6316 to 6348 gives 0.07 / 11.5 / 19.4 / 16.4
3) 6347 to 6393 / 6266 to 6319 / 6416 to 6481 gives 0.01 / 15.4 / 23.5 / 19.4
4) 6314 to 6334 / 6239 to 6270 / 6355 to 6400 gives -0.19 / 12.2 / 18.9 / 16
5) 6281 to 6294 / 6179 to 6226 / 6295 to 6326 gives 0.13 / 12.4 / 17.5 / 16.4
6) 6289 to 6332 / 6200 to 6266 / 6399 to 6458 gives -0.09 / 11.9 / 22.3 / 16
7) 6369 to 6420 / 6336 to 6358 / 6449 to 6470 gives 0.10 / 20.3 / 23.9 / 21.8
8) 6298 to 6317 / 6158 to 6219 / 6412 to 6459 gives 0.03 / 12.7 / 22.4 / 17.4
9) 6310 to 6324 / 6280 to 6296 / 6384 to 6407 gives -0.17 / 14.7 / 19.4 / 16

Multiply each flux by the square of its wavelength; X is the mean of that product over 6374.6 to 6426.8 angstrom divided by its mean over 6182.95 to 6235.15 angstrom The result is 1.8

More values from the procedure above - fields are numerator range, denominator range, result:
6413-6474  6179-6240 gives 2.08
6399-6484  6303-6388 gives 1.26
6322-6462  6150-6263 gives 1.76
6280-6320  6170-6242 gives 1.37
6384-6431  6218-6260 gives 1.94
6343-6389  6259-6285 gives 1.49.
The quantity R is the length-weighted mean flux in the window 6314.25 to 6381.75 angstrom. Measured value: 19.6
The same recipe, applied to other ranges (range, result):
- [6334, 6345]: 19.6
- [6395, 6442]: 21.9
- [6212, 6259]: 11.4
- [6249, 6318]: 14.7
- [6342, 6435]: 20.4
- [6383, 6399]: 17.9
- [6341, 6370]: 20.1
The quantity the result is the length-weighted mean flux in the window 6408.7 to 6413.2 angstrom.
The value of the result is 22.2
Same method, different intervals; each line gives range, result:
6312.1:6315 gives 17.9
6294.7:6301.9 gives 16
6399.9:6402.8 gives 21.9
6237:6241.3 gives 11.9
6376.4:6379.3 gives 20.2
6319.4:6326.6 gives 19.3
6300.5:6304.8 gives 16.2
